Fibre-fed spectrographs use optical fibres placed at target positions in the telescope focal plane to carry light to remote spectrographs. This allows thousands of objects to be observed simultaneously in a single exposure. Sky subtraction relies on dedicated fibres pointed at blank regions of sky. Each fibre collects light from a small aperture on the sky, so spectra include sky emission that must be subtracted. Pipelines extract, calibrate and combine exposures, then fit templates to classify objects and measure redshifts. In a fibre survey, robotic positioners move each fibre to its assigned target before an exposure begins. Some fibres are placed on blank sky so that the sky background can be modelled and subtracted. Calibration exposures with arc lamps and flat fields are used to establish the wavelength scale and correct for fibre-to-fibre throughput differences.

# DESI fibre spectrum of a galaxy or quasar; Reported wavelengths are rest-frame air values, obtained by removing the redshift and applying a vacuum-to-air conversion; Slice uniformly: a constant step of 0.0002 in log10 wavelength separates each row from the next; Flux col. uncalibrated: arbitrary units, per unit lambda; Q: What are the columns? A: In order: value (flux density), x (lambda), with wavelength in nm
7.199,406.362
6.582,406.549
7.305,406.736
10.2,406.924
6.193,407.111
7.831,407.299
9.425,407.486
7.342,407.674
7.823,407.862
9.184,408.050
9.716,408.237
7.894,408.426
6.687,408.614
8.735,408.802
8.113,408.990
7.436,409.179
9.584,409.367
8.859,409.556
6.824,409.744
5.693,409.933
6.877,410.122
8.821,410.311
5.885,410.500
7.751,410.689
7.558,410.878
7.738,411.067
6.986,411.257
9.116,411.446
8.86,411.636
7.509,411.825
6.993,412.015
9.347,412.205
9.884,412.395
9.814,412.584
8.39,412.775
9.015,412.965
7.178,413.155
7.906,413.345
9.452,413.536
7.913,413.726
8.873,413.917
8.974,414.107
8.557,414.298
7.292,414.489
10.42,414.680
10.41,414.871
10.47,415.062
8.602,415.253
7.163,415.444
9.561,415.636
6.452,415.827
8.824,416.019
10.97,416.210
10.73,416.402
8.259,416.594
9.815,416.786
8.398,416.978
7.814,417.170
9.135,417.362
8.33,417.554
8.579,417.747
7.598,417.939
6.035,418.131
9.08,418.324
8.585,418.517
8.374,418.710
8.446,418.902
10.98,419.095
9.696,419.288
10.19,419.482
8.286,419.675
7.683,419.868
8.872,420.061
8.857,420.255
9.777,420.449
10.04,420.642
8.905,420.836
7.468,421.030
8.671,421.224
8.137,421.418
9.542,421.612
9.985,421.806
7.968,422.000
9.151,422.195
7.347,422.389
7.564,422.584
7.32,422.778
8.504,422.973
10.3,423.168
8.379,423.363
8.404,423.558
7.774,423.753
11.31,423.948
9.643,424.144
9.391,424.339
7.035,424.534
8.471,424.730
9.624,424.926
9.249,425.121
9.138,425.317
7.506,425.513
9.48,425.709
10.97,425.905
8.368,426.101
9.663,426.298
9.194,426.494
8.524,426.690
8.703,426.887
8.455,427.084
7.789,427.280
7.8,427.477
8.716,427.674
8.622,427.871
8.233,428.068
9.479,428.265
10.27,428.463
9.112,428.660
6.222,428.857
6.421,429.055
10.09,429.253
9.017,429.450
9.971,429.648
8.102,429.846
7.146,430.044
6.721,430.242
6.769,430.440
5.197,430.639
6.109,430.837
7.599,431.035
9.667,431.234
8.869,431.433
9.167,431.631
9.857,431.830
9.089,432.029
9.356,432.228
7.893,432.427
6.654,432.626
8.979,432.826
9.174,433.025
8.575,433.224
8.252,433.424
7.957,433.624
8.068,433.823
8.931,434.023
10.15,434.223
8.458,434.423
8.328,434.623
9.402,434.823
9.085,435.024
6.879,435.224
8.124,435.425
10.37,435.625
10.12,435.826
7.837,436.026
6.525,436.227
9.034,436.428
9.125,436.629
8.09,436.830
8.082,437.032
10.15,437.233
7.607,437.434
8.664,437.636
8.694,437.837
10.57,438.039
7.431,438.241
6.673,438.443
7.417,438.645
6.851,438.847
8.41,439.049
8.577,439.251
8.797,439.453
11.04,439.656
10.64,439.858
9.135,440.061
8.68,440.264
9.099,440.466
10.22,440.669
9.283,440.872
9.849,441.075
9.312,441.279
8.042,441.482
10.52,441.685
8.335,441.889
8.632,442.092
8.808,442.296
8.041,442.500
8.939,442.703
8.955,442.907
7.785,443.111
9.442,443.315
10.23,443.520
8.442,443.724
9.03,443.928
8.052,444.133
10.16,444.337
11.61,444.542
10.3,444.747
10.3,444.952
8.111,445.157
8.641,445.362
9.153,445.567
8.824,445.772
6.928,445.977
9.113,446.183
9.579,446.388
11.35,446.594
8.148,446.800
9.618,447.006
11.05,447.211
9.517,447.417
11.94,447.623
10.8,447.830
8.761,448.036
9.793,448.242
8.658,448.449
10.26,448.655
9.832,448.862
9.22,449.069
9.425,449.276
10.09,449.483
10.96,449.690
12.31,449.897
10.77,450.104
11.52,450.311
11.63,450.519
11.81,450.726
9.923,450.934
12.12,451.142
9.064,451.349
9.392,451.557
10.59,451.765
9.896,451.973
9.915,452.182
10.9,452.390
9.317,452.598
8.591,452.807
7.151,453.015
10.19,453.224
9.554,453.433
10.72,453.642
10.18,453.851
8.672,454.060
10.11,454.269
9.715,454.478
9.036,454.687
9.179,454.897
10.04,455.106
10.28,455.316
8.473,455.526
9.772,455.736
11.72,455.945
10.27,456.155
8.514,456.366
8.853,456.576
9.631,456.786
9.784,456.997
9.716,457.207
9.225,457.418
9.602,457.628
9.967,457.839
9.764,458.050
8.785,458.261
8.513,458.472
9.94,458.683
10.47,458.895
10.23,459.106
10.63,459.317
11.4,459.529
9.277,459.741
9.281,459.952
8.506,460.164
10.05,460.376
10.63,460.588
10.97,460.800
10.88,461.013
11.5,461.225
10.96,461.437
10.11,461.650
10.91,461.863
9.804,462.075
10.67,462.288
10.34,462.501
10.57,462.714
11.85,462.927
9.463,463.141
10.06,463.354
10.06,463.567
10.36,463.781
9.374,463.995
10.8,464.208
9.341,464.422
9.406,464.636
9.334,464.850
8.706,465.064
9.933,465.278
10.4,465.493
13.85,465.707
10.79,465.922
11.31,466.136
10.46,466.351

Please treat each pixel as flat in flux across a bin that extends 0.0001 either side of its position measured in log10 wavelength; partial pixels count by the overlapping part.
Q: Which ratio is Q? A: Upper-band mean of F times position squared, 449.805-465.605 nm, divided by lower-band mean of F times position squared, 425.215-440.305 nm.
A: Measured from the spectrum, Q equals 1.3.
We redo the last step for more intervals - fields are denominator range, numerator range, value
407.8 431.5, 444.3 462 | 1.36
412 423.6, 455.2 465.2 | 1.38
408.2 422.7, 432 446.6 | 1.16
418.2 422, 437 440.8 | 1.07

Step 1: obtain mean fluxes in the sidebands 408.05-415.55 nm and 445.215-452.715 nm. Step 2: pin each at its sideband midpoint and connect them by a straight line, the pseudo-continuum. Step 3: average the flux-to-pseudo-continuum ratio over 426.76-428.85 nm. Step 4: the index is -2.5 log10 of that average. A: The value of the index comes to 0.05 mag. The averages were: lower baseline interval 8.3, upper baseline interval 10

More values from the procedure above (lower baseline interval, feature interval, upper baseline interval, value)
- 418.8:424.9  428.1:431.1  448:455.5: 0.159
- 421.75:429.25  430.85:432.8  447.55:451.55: 0.070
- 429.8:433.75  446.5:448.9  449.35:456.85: -0.050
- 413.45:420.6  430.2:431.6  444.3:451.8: 0.259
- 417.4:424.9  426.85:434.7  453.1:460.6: 0.080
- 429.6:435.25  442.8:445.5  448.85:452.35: 0.049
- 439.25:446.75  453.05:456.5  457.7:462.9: 0.020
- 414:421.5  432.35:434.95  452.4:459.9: 0.078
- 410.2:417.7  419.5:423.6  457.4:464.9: 0.022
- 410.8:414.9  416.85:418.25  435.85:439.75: 0.061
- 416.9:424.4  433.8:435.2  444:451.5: 0.061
